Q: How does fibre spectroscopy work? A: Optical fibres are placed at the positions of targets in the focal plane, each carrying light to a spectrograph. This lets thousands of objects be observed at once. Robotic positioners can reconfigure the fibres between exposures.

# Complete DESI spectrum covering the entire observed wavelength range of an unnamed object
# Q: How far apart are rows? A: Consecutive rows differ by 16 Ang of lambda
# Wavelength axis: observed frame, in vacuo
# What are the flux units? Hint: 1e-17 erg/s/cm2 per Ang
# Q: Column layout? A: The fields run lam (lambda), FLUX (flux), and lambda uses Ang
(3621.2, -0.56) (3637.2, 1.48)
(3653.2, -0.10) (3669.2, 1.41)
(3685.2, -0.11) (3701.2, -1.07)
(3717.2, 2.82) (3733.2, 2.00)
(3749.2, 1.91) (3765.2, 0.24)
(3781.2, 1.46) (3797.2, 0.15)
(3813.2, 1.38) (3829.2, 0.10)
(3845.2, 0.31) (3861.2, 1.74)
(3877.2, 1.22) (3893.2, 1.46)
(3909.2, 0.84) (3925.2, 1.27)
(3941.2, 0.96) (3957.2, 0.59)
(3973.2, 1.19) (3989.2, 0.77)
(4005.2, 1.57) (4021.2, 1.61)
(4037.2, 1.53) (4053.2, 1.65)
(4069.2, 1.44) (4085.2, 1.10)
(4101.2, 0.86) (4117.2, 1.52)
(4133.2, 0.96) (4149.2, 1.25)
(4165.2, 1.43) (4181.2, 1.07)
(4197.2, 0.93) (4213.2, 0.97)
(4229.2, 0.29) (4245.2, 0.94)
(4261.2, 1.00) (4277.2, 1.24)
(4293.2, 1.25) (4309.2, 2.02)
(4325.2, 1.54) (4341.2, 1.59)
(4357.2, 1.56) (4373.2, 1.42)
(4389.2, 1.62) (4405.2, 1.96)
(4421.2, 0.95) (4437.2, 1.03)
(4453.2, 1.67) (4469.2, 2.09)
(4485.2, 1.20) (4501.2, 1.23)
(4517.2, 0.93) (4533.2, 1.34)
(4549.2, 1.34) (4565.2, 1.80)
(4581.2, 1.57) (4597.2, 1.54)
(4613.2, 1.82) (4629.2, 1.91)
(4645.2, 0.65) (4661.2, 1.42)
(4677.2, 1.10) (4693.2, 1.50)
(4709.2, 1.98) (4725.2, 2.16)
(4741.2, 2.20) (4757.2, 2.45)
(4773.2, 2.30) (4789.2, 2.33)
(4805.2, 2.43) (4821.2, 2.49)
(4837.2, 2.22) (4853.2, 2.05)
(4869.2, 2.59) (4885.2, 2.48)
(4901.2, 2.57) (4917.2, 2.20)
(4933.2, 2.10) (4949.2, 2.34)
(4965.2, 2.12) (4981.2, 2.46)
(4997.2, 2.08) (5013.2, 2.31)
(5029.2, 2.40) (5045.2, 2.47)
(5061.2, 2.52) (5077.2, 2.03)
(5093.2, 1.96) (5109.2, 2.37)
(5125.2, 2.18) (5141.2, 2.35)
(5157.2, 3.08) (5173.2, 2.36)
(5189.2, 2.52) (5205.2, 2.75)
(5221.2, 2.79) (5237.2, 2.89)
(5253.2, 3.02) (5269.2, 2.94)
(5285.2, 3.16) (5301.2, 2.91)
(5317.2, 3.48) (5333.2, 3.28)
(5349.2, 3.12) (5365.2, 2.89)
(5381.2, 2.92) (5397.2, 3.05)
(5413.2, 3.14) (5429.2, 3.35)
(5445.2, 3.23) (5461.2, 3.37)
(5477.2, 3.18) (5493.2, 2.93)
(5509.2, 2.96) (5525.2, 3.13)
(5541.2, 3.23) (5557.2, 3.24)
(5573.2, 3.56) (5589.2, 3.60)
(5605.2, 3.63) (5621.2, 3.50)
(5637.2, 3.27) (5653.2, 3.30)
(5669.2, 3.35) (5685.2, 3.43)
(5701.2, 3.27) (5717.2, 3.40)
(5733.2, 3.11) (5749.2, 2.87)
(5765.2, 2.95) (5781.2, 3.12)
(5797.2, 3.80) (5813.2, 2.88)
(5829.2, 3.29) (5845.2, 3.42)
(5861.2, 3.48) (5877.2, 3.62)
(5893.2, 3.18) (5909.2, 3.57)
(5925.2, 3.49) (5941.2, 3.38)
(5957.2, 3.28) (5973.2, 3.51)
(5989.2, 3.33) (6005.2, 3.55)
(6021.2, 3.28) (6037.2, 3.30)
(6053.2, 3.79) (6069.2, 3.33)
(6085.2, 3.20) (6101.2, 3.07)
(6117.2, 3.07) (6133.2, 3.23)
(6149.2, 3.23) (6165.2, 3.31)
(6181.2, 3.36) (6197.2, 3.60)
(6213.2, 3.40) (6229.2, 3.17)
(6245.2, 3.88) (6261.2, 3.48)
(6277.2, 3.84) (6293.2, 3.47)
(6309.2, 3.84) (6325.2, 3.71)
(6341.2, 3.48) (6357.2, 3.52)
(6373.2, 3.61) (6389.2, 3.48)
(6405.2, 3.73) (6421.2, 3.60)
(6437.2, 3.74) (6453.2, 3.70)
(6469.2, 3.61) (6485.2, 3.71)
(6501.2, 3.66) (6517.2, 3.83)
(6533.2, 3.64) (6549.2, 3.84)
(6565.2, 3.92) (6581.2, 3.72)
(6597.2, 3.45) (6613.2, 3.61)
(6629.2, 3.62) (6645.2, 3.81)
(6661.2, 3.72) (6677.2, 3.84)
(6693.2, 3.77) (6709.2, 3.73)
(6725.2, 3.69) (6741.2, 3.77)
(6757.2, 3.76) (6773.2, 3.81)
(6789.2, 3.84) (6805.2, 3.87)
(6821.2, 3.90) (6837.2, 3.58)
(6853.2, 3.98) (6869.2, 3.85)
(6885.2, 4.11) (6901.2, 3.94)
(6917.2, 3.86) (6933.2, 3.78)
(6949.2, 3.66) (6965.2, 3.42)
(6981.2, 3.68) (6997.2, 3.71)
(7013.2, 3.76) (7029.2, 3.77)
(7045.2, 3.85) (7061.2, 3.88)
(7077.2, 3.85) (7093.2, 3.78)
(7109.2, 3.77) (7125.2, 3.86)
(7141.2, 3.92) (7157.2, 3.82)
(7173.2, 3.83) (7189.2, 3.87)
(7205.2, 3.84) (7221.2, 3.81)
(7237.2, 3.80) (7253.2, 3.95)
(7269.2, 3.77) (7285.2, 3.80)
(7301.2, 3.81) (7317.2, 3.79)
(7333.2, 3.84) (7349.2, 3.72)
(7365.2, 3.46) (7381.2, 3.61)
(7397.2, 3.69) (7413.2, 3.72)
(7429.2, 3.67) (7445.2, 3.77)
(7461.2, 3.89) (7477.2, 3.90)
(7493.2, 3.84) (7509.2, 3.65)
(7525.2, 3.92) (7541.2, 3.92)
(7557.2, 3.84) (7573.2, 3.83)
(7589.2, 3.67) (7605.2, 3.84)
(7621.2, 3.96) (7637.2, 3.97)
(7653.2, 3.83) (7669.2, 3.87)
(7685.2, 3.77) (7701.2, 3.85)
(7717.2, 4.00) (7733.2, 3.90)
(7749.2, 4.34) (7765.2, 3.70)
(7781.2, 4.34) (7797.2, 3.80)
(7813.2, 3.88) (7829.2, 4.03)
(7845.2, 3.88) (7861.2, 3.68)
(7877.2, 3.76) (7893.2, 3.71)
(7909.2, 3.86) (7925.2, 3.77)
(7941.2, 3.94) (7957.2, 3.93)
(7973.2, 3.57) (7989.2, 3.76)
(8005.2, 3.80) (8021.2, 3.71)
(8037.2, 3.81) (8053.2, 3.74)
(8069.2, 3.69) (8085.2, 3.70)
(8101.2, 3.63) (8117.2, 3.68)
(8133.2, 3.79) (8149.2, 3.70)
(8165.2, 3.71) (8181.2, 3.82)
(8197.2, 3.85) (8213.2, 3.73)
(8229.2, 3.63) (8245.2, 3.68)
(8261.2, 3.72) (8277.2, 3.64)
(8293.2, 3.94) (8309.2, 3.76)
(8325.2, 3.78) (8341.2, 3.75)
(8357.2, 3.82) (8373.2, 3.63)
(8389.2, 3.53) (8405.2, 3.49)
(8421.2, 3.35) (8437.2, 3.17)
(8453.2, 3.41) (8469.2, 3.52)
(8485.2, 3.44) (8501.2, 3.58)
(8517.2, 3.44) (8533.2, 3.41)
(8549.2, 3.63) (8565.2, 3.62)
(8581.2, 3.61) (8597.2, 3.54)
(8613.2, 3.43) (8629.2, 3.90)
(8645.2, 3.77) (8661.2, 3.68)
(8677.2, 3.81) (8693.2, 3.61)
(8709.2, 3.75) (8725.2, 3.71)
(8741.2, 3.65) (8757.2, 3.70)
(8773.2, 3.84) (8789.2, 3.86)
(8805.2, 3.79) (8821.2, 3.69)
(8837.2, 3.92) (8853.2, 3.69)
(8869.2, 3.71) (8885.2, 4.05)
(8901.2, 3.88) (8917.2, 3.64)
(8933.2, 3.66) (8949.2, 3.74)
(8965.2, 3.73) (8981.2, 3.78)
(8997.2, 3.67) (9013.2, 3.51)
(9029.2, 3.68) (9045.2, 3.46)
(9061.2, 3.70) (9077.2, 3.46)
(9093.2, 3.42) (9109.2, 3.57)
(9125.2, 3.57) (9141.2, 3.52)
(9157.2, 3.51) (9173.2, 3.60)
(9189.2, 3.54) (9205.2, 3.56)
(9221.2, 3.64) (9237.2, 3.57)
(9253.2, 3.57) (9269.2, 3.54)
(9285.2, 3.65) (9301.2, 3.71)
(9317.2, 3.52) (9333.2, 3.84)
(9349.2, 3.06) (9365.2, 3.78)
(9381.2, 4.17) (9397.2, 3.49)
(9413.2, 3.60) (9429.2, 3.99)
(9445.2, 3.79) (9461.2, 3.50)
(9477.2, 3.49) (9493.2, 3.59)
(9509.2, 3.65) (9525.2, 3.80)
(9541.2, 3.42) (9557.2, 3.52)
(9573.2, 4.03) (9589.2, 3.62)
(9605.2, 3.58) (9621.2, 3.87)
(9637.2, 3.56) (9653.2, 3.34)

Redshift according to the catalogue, 0.18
